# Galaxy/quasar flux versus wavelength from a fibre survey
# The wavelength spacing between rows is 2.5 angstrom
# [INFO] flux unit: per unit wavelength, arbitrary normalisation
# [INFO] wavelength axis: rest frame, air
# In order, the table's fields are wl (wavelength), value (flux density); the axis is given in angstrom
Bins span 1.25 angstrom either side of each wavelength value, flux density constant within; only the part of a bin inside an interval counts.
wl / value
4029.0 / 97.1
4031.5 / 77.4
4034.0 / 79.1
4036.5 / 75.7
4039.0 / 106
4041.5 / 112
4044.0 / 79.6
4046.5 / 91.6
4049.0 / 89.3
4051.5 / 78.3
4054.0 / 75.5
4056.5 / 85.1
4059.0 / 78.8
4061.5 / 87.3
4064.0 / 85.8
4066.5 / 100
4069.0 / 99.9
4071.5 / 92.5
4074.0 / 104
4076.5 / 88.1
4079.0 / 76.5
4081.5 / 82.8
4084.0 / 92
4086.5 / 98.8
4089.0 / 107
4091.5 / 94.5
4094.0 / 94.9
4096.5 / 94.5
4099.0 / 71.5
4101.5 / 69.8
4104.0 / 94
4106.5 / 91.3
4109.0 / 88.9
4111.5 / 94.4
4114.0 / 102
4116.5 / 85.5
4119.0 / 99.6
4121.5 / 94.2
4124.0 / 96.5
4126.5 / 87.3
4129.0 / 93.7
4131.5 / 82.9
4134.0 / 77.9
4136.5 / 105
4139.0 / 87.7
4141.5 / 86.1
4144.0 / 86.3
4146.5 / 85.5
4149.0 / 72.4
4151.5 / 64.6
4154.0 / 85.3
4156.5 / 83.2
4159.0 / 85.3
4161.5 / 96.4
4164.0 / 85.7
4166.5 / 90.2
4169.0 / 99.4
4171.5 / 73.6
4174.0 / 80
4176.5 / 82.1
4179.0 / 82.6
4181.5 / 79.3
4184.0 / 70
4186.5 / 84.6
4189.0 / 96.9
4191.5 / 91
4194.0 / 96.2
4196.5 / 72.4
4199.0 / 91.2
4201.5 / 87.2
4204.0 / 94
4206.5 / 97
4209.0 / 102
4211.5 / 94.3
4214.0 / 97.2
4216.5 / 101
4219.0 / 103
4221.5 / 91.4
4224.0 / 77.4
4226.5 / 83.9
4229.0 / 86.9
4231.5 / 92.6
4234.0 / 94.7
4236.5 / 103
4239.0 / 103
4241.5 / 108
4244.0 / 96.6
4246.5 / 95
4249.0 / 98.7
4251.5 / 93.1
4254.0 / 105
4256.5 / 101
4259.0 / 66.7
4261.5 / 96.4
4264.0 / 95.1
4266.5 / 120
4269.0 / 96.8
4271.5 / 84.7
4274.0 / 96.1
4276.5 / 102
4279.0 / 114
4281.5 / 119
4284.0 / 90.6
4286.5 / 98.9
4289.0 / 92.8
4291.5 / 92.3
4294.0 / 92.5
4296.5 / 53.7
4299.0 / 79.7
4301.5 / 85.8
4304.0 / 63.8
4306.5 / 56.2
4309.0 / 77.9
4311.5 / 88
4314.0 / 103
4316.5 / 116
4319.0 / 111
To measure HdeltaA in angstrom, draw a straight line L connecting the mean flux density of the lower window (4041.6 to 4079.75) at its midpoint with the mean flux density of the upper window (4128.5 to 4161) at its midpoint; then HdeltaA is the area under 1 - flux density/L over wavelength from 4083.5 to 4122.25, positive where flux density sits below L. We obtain -2.5 angstrom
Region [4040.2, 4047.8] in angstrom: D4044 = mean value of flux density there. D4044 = 94.4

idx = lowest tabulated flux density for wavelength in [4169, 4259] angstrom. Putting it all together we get 66.7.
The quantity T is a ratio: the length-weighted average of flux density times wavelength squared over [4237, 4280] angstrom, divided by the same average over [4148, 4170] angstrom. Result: 1.2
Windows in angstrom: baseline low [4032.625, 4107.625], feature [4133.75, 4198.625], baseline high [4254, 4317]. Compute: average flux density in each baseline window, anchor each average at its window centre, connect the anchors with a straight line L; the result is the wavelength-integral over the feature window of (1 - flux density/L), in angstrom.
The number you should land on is 3.84 angstrom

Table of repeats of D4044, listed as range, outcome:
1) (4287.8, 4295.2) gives 92.5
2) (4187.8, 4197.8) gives 89.1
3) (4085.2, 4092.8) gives 100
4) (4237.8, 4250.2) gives 100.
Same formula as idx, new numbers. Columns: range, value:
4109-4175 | 64.6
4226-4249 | 83.9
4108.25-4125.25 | 85.5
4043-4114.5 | 69.8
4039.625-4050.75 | 79.6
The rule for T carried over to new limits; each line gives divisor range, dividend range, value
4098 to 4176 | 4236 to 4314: 1.14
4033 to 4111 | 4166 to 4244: 1.08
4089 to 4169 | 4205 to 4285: 1.16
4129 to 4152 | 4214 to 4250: 1.18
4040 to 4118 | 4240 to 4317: 1.13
